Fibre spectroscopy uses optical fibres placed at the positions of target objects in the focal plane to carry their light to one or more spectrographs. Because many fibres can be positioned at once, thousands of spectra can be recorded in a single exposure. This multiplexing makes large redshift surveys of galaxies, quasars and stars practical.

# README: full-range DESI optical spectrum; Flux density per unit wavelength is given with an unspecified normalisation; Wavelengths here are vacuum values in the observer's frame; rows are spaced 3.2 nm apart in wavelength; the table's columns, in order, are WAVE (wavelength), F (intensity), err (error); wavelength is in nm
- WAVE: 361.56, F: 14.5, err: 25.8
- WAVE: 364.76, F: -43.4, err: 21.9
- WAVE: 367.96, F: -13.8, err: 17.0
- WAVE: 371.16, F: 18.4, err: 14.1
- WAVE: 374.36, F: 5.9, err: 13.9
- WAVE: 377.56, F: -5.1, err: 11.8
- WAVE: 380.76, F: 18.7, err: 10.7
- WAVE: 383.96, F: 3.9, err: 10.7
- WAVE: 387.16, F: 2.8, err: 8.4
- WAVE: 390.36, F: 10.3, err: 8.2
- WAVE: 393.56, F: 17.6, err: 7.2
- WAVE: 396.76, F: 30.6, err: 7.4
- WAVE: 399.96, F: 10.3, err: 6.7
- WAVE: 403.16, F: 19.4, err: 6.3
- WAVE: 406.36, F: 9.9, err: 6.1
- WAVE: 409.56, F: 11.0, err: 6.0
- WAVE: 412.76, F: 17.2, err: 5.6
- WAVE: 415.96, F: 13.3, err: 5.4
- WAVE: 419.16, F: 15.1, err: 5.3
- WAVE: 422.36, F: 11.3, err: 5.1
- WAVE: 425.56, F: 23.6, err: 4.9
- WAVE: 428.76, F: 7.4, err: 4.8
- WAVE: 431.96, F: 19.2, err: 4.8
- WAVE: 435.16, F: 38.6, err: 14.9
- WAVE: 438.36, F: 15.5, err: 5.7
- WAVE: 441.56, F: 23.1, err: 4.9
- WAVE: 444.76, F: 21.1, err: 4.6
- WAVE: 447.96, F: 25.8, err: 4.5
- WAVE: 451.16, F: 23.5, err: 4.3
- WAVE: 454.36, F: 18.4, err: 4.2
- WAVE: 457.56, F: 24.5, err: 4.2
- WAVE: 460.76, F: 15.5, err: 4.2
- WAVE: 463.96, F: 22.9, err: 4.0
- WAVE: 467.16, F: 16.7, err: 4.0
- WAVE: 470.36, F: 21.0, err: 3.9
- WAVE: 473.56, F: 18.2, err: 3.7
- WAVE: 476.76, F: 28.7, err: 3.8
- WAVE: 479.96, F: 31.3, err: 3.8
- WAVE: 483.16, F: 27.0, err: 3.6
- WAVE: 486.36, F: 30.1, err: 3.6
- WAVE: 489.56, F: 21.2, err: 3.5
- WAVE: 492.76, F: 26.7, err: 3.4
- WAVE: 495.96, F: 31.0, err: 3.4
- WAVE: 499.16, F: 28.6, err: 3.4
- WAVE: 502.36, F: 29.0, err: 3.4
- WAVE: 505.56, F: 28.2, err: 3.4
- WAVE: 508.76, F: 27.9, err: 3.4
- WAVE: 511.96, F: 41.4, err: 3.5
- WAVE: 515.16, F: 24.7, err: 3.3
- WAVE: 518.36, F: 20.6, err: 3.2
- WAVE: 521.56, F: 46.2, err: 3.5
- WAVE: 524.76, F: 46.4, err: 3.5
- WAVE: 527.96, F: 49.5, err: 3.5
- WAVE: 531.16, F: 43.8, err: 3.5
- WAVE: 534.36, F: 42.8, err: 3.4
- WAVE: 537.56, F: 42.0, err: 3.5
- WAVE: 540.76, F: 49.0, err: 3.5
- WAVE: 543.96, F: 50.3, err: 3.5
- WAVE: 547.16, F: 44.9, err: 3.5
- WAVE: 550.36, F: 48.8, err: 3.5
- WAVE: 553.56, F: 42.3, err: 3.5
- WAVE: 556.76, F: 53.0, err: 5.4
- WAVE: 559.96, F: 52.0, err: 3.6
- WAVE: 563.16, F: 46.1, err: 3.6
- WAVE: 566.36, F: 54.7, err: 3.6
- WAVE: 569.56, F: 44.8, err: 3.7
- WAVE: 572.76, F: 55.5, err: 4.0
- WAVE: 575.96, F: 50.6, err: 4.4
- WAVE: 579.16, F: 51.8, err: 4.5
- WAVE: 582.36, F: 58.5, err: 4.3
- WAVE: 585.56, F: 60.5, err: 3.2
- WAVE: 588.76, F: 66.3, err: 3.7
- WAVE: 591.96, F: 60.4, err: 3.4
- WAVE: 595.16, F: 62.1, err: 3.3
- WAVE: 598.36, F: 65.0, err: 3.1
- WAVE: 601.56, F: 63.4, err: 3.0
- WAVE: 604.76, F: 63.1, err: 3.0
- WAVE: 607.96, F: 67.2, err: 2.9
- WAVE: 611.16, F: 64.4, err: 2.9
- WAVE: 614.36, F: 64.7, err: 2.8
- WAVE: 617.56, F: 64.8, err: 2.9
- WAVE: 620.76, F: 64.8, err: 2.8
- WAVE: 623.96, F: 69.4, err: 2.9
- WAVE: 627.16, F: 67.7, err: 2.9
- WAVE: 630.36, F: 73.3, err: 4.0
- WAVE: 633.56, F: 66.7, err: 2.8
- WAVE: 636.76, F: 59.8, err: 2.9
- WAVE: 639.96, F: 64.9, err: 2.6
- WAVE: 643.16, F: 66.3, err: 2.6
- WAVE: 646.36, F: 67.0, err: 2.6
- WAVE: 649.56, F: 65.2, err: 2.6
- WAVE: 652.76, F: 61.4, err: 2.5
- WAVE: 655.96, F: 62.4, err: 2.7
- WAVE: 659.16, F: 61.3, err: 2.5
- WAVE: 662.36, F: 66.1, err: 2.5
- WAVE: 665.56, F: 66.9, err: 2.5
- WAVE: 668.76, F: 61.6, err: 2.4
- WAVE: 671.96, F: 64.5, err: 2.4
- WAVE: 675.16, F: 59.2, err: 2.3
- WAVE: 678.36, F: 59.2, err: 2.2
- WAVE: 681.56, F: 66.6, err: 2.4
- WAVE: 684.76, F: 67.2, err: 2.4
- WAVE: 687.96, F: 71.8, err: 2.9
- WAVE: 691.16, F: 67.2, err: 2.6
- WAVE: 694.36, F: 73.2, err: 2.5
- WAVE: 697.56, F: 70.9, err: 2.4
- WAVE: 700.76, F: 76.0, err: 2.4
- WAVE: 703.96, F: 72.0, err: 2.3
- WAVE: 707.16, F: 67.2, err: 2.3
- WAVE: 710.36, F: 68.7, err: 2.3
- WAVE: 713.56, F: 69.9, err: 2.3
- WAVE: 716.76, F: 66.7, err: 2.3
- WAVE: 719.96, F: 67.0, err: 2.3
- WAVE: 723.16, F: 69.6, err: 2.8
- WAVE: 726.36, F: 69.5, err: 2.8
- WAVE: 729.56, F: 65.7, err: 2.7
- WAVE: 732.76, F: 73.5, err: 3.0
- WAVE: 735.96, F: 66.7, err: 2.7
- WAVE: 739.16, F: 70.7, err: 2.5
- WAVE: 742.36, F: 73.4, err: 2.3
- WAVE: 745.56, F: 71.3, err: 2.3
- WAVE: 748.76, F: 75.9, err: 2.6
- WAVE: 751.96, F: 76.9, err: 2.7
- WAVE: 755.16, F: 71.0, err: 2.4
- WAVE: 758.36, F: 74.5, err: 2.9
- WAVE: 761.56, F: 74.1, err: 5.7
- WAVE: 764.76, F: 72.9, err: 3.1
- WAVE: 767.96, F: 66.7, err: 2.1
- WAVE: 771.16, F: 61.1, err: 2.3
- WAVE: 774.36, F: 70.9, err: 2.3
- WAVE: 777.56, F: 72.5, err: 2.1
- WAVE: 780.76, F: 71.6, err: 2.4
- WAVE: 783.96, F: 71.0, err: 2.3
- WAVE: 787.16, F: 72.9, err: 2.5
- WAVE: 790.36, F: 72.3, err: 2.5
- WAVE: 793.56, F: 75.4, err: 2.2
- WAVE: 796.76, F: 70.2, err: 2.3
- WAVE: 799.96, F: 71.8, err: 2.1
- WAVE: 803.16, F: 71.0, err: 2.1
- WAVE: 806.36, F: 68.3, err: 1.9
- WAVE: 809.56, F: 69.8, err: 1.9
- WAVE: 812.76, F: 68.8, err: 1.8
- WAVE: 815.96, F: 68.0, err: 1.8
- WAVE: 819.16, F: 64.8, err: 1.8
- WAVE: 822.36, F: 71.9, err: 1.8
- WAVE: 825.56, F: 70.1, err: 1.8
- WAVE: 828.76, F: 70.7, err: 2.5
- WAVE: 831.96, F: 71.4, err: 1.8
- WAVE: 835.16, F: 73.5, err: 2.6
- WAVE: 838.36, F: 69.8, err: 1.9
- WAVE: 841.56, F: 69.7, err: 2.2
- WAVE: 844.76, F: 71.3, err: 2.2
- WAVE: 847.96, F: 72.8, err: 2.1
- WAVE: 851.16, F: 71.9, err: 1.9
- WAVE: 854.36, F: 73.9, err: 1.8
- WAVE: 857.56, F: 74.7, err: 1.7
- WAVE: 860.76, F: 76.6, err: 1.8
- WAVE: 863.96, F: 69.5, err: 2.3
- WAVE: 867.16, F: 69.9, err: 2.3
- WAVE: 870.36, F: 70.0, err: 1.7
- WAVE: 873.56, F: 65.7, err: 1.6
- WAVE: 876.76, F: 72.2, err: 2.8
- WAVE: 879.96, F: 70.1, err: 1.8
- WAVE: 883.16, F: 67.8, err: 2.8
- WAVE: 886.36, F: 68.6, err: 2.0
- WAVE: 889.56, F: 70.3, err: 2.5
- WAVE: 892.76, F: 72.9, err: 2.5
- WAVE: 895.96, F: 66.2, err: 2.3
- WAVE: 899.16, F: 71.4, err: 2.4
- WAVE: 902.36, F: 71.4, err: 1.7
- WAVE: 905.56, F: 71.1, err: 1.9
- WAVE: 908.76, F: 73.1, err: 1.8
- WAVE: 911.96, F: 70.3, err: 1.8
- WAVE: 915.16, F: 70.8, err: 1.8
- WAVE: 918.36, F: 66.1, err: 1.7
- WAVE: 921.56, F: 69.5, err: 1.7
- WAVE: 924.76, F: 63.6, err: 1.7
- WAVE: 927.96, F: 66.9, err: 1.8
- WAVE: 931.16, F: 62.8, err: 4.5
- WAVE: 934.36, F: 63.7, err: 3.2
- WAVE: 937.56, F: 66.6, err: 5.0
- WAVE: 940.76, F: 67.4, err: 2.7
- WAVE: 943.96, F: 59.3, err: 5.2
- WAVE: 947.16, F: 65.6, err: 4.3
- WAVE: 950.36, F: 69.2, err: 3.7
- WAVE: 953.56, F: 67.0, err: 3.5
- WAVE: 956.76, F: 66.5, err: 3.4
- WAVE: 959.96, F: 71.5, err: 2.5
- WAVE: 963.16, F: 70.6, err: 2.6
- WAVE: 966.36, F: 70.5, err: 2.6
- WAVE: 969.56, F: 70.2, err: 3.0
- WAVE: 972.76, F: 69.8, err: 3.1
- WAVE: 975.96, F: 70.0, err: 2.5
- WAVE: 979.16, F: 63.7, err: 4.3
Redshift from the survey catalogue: 0.31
